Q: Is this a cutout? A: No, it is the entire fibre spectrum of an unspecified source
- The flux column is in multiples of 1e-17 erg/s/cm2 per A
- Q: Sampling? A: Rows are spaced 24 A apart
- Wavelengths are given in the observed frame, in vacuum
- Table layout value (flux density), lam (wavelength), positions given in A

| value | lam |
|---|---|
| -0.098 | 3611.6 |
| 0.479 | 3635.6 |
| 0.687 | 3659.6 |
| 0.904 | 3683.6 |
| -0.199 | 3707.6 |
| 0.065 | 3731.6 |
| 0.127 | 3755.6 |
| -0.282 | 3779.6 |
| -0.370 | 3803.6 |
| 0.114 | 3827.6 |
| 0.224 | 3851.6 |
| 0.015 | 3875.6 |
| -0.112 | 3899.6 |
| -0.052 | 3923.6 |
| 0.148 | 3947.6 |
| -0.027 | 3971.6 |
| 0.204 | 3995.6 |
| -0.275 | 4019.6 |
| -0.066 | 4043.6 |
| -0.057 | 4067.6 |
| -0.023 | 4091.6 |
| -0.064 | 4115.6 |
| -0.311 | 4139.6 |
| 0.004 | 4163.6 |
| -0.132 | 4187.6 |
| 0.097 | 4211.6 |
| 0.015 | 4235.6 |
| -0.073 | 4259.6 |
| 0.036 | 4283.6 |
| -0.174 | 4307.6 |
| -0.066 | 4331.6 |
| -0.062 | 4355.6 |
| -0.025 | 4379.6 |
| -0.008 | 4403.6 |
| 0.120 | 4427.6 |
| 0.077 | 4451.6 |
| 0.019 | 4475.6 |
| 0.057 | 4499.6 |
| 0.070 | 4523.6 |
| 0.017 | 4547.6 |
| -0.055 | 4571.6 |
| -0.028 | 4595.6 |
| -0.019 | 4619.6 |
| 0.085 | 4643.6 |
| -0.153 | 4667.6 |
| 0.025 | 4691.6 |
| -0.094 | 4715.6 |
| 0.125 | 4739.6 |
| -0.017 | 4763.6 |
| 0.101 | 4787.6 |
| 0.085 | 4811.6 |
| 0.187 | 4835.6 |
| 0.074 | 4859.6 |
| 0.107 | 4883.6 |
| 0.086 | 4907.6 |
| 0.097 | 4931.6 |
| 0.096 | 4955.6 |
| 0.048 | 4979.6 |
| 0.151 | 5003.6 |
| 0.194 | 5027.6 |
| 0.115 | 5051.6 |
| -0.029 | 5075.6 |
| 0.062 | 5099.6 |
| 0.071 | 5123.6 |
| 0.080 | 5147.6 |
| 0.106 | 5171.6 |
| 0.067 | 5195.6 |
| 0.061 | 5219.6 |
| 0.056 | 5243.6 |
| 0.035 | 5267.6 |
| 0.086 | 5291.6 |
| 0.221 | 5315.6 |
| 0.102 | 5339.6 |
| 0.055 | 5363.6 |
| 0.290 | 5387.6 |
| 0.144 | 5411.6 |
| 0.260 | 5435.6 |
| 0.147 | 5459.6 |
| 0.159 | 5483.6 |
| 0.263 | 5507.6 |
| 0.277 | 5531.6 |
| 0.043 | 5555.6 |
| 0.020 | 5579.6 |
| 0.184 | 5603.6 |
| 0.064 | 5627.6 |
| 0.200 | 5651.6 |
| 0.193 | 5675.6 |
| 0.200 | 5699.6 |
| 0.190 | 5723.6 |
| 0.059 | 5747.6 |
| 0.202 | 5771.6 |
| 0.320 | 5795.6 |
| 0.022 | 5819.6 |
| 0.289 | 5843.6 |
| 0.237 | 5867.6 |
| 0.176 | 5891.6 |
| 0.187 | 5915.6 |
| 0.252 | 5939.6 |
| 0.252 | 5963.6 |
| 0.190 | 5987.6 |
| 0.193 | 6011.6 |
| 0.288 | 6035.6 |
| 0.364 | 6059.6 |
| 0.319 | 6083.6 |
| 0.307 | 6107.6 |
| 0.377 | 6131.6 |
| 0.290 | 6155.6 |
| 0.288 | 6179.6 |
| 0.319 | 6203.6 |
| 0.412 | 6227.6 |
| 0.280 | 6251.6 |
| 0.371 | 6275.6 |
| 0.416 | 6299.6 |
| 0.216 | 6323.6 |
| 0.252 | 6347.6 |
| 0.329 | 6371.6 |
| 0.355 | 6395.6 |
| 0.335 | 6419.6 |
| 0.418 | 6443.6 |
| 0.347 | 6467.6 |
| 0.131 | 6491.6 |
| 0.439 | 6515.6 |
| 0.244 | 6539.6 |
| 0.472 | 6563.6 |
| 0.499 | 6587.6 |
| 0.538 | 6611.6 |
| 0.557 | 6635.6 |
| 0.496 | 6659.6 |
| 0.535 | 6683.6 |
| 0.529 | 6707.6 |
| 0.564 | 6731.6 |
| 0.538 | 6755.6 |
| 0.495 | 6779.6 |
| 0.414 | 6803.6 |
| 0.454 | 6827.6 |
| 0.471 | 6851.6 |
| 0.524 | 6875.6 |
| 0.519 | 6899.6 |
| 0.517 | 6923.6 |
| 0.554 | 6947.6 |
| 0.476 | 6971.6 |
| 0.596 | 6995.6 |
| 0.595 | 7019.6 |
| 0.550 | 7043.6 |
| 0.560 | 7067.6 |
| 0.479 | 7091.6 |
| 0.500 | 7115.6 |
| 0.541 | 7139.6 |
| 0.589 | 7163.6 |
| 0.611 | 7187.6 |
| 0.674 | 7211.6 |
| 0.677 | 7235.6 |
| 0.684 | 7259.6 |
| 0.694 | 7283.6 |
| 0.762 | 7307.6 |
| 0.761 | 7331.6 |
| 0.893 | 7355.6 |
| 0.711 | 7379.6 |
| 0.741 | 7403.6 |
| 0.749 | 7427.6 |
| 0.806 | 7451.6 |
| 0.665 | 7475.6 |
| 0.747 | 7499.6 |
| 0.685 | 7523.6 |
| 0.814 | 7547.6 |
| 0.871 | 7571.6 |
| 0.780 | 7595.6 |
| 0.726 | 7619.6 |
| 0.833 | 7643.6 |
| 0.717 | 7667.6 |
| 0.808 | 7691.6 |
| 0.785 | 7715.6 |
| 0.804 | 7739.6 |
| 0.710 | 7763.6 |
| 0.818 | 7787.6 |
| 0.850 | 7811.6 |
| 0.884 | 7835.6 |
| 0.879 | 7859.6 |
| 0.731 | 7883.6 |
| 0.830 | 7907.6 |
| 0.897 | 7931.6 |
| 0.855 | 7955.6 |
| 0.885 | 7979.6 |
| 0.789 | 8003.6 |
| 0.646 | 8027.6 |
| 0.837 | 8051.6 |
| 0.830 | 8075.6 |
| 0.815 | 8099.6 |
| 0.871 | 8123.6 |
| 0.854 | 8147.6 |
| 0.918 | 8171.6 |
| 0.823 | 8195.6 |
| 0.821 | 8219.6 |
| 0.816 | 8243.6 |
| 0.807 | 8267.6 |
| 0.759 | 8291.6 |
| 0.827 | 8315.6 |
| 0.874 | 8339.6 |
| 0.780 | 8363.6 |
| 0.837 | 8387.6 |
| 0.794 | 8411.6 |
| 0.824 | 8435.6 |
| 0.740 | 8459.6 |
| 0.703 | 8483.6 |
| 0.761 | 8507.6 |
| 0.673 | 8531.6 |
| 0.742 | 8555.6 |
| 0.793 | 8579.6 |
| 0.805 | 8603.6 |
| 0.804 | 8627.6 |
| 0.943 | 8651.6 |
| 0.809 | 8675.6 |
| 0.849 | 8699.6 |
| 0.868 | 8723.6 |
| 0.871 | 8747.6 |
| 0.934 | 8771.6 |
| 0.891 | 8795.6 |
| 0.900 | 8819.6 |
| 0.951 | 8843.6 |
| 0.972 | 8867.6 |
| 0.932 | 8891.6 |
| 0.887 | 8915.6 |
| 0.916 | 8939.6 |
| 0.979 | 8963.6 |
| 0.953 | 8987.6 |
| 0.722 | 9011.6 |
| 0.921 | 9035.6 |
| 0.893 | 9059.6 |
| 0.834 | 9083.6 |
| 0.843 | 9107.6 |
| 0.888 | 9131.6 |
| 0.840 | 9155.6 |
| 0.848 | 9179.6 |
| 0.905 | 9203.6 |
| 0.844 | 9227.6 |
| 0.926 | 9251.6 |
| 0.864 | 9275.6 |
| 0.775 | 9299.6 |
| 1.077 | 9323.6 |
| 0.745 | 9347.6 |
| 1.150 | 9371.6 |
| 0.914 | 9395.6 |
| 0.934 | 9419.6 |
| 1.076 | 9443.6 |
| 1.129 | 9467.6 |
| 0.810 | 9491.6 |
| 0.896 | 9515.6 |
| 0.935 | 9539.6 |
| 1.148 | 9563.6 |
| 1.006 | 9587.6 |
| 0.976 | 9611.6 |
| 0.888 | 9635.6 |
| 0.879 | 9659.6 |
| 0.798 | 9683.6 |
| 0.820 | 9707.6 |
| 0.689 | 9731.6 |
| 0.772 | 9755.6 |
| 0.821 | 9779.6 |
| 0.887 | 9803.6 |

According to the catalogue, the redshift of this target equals 0.650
